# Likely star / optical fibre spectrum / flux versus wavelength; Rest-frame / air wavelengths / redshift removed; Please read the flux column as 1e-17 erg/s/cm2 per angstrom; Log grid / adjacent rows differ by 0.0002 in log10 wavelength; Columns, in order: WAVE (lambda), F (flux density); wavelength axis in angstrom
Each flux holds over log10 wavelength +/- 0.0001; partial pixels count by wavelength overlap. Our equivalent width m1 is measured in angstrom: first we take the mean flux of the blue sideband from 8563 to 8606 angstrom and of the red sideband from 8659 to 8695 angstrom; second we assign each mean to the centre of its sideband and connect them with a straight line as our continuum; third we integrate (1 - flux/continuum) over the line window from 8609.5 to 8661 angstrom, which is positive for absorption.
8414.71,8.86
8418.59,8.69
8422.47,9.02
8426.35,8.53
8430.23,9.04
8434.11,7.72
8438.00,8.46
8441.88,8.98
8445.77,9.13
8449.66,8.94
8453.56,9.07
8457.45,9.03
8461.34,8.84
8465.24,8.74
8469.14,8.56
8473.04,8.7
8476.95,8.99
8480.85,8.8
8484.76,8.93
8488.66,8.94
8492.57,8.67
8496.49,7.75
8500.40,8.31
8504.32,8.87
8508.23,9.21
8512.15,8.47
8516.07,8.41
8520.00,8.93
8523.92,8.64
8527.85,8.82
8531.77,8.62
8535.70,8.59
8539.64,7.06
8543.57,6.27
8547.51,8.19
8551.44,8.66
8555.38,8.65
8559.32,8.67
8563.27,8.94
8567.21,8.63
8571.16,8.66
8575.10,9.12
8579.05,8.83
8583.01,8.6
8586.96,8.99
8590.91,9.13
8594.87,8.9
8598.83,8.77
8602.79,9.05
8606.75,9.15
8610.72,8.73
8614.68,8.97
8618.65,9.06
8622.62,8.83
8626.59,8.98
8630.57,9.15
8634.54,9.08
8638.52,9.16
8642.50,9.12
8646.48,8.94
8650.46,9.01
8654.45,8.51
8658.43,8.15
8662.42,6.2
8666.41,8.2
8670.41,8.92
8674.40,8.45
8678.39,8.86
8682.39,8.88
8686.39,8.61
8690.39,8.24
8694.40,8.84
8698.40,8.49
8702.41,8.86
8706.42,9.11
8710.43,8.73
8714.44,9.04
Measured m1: -1.8 angstrom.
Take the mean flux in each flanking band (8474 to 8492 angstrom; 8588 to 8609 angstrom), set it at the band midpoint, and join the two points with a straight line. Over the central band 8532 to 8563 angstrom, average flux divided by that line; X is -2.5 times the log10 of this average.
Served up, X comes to 0.109 mag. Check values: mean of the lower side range 8.89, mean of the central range 8.1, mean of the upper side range 9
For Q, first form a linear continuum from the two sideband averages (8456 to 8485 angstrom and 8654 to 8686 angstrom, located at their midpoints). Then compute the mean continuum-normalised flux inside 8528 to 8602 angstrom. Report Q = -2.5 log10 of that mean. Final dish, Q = 0.00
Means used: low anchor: 8.81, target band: 8.53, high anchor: 8.28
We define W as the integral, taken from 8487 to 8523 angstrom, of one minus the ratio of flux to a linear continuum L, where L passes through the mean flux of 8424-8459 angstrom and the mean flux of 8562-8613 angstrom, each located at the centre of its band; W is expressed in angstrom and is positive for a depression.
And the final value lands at 0.8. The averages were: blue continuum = 8.77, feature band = 8.61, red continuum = 8.89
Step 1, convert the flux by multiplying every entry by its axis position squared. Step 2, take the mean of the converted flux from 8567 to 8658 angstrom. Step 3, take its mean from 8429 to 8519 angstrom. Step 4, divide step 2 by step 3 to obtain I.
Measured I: 1.1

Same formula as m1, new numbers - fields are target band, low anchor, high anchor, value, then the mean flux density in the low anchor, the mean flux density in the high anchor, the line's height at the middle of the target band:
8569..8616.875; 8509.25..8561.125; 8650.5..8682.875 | -3.5 angstrom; 8.32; 8.29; 8.31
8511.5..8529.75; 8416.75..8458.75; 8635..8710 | 0.1 angstrom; 8.78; 8.6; 8.72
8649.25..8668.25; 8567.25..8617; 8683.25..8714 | 1.8 angstrom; 8.9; 8.72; 8.79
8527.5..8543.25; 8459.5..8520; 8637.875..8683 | 1.2 angstrom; 8.69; 8.5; 8.64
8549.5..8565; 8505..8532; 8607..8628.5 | 0.2 angstrom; 8.75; 8.93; 8.82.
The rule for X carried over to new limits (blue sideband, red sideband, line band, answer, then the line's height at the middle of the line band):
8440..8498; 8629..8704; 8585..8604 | -0.03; 8.68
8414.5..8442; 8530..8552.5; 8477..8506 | -0.06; 8.2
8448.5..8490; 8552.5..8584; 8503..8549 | 0.06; 8.81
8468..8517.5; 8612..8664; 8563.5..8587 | -0.01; 8.7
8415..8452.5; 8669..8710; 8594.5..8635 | -0.03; 8.73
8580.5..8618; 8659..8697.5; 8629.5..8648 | -0.06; 8.64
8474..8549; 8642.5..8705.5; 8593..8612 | -0.06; 8.48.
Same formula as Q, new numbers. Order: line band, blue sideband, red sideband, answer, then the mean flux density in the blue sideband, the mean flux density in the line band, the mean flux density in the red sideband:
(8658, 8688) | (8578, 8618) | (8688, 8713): 0.062 mag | 8.92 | 8.29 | 8.72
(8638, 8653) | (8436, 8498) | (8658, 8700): -0.075 mag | 8.79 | 9.03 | 8.35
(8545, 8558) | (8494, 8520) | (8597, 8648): 0.038 mag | 8.54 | 8.42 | 9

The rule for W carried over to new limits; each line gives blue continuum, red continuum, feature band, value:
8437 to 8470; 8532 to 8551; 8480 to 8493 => -0.63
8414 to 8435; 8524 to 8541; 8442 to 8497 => -1.82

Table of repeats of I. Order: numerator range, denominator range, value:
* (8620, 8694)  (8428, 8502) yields 1.04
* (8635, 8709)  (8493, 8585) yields 1.05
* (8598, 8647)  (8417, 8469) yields 1.07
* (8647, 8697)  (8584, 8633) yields 0.95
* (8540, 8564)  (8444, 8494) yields 0.93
